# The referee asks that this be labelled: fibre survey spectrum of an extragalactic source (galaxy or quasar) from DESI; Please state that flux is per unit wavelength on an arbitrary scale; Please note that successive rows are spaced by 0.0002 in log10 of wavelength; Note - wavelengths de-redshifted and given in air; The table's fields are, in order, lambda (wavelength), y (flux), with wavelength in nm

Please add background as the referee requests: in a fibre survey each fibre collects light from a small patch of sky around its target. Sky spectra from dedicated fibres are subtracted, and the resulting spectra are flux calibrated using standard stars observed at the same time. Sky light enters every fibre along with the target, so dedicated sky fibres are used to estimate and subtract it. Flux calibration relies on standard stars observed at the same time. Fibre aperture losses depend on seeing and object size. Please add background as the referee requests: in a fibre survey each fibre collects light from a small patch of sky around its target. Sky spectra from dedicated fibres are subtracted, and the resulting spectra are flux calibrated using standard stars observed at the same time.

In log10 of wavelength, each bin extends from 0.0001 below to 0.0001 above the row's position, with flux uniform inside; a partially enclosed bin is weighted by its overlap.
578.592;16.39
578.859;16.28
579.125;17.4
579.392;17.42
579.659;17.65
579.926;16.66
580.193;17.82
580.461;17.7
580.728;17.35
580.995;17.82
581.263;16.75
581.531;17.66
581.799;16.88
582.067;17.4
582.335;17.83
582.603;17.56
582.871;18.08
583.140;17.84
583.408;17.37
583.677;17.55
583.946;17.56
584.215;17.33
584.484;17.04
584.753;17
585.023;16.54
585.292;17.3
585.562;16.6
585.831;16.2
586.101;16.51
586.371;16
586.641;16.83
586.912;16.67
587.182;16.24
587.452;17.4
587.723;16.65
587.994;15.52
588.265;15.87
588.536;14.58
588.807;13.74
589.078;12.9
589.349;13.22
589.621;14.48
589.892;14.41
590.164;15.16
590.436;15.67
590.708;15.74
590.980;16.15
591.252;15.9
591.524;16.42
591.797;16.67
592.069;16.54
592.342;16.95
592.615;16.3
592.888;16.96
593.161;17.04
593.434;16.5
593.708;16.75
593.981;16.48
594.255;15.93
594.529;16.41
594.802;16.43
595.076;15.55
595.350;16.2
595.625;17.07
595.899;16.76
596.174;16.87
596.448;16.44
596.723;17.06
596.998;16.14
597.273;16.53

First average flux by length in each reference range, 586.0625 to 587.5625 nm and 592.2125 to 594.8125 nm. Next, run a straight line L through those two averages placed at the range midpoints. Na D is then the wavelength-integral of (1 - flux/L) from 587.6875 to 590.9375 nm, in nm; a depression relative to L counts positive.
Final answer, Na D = 0.35 nm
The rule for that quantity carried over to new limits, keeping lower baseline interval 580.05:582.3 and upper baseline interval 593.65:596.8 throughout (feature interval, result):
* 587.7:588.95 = 0.13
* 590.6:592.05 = 0.05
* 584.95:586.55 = 0.06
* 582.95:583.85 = -0.02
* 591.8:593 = 0.00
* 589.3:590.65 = 0.17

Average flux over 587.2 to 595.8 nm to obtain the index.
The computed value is 15.9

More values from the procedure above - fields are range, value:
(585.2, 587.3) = 16.5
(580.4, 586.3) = 17.2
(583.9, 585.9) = 16.9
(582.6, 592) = 16.2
